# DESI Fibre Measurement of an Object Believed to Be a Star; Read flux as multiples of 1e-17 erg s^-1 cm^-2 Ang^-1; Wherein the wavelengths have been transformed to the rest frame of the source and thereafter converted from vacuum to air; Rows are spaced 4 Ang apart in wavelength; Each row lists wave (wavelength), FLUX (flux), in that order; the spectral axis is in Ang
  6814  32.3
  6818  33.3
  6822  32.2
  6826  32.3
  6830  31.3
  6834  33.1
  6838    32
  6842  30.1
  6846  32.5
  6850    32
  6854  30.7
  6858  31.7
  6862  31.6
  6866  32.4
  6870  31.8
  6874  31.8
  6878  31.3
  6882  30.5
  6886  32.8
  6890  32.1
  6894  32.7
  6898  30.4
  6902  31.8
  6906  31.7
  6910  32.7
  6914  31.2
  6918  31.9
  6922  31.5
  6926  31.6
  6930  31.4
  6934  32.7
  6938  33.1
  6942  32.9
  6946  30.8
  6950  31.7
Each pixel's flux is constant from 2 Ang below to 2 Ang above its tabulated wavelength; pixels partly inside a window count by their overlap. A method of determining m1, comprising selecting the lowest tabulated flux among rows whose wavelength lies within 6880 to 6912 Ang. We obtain 30.4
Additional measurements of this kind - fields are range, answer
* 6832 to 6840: 32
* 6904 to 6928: 31.2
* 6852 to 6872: 30.7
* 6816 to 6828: 32.2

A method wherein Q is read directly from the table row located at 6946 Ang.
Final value 30.8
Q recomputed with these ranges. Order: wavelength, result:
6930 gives 31.4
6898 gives 30.4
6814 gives 32.3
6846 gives 32.5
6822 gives 32.2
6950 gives 31.7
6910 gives 32.7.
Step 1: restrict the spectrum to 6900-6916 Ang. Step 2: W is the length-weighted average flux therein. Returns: 31.9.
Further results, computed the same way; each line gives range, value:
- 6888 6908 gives 31.7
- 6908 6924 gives 31.8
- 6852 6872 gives 31.6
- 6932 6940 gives 32.9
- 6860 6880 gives 31.8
